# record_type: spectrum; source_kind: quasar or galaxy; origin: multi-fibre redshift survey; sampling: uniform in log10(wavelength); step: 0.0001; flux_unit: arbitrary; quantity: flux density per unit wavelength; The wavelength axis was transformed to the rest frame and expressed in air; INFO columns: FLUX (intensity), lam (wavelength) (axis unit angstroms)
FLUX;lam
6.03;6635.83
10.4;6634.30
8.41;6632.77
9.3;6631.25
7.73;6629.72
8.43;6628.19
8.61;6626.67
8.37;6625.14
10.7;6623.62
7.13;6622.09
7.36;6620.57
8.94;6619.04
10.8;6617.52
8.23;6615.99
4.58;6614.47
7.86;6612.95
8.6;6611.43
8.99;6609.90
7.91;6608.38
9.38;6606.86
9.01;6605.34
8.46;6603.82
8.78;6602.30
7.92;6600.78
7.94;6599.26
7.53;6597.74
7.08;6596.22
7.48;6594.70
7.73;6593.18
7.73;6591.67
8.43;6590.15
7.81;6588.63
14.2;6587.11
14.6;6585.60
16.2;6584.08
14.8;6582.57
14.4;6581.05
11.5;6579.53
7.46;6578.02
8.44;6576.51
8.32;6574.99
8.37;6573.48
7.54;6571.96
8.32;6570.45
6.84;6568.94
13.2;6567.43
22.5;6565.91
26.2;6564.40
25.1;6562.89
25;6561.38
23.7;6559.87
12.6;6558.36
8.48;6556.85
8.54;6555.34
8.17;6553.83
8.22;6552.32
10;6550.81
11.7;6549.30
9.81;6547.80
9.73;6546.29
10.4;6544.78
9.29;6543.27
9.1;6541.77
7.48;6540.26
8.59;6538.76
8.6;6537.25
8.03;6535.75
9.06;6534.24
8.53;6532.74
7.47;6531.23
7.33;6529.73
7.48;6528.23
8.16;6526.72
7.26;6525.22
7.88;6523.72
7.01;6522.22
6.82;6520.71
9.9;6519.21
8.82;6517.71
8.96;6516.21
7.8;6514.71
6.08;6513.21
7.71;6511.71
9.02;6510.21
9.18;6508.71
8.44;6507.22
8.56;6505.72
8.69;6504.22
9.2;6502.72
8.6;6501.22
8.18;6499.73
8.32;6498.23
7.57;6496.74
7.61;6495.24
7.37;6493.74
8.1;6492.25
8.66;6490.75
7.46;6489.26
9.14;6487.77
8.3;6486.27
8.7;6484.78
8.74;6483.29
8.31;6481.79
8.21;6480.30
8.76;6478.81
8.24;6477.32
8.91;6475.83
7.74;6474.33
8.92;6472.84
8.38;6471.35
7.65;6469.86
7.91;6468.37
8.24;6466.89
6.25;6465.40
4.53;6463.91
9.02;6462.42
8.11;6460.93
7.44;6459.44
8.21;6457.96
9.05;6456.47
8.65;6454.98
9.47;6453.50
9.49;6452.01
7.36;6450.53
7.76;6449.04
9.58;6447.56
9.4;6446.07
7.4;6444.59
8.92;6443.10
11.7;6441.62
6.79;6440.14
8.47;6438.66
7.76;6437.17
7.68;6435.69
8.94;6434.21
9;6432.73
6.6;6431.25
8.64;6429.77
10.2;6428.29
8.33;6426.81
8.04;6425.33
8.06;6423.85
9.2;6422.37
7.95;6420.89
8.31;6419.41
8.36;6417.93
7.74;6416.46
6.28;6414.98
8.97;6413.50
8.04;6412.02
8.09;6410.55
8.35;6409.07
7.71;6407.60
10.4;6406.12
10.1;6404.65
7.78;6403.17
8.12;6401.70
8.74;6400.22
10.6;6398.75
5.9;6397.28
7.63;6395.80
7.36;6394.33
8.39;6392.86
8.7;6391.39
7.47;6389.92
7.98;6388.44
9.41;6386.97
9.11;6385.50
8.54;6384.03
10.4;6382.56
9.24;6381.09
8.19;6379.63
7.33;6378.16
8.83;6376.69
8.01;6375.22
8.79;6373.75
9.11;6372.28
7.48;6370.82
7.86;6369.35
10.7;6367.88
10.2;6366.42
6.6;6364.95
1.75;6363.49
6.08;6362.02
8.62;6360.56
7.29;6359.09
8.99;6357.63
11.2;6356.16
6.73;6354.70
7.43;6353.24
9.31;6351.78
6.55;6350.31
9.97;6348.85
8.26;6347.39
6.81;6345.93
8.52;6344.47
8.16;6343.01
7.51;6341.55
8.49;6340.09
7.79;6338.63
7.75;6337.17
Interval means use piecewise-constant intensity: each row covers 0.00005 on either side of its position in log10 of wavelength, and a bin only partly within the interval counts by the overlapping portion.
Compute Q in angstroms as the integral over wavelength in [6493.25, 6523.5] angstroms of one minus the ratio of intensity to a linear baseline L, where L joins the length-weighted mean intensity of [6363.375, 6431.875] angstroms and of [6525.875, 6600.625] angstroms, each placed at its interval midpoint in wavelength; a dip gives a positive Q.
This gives 5.6 angstroms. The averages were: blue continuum 8.35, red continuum 10.9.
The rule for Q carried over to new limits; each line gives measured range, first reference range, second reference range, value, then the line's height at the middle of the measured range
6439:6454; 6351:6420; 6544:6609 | 0.77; 9.24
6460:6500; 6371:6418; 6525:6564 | 7.24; 9.82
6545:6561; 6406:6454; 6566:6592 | -1.49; 10.4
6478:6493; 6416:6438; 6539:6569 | 3.12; 10.7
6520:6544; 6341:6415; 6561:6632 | 4.30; 9.75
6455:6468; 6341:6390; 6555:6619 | 2.47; 9.48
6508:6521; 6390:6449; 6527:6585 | 2.76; 10.5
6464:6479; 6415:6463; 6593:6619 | 0.85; 8.4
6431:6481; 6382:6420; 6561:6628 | 3.99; 8.99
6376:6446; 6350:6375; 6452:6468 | -4.13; 7.96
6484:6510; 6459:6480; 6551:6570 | 4.52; 10.2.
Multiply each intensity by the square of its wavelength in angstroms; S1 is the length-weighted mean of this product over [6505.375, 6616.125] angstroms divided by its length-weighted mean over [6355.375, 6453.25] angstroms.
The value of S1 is 1.25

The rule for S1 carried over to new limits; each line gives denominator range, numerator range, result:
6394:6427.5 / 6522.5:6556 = 1.09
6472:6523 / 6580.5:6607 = 1.23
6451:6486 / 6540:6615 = 1.37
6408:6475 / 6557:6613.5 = 1.46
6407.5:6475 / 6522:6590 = 1.41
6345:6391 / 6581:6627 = 1.20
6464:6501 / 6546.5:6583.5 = 1.63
